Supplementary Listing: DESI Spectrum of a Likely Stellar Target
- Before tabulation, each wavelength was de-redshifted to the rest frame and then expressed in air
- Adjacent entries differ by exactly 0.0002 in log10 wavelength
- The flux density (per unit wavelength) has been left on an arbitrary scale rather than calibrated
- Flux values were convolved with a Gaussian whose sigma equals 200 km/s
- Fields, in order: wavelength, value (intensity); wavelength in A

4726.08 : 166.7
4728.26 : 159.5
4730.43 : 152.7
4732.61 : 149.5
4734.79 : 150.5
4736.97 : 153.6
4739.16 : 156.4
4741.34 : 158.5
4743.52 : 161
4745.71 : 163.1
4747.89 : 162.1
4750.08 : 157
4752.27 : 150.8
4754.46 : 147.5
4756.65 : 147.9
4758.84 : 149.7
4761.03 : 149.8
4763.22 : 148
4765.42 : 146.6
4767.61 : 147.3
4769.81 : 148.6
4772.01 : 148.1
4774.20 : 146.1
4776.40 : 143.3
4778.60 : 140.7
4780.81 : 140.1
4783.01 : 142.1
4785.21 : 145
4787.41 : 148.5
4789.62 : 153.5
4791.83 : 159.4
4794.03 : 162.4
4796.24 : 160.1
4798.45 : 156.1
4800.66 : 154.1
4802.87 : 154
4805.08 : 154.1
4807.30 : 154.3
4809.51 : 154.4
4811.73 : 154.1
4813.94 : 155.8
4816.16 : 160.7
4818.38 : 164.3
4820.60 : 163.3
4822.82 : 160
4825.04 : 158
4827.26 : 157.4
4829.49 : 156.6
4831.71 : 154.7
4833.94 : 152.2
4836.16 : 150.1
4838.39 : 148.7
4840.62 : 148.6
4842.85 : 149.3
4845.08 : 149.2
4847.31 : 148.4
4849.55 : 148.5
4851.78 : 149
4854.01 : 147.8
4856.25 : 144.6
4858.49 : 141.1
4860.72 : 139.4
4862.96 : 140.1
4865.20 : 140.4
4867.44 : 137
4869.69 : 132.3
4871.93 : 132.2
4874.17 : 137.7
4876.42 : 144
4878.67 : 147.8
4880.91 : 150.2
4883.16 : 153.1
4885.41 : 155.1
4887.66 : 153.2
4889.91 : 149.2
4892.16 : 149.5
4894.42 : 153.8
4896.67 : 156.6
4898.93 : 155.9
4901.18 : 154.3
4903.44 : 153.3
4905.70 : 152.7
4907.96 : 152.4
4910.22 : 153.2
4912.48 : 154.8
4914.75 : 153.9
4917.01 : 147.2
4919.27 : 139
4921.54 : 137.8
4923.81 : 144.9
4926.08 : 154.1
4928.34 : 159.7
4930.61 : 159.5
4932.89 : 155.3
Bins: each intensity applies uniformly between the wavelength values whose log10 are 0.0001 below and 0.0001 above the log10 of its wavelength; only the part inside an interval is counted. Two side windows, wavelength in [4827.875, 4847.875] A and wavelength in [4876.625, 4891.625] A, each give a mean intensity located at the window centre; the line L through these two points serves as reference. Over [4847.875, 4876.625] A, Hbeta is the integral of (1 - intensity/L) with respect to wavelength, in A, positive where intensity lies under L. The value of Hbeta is 1.9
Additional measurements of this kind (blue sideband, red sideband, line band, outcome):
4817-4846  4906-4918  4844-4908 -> 2.6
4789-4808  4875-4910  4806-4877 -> 2.4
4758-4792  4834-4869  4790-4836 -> -3.4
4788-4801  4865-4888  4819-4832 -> -0.6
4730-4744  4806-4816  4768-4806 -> 1.1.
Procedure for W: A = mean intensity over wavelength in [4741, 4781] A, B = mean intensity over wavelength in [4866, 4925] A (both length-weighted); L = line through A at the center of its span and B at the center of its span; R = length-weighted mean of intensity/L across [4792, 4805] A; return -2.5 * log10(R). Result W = -0.05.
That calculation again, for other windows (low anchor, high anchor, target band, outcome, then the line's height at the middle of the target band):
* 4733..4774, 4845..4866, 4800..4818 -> -0.05 mag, 148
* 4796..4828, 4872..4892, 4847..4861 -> 0.04 mag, 152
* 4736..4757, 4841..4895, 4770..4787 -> 0.07 mag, 153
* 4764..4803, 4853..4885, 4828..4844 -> -0.05 mag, 145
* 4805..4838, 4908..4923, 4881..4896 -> -0.01 mag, 150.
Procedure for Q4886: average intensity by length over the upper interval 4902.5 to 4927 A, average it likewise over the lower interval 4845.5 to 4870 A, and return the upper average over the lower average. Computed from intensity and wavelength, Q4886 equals 1.04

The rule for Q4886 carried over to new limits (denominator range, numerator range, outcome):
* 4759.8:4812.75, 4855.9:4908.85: 0.98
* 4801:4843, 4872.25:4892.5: 0.95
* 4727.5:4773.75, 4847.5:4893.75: 0.95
